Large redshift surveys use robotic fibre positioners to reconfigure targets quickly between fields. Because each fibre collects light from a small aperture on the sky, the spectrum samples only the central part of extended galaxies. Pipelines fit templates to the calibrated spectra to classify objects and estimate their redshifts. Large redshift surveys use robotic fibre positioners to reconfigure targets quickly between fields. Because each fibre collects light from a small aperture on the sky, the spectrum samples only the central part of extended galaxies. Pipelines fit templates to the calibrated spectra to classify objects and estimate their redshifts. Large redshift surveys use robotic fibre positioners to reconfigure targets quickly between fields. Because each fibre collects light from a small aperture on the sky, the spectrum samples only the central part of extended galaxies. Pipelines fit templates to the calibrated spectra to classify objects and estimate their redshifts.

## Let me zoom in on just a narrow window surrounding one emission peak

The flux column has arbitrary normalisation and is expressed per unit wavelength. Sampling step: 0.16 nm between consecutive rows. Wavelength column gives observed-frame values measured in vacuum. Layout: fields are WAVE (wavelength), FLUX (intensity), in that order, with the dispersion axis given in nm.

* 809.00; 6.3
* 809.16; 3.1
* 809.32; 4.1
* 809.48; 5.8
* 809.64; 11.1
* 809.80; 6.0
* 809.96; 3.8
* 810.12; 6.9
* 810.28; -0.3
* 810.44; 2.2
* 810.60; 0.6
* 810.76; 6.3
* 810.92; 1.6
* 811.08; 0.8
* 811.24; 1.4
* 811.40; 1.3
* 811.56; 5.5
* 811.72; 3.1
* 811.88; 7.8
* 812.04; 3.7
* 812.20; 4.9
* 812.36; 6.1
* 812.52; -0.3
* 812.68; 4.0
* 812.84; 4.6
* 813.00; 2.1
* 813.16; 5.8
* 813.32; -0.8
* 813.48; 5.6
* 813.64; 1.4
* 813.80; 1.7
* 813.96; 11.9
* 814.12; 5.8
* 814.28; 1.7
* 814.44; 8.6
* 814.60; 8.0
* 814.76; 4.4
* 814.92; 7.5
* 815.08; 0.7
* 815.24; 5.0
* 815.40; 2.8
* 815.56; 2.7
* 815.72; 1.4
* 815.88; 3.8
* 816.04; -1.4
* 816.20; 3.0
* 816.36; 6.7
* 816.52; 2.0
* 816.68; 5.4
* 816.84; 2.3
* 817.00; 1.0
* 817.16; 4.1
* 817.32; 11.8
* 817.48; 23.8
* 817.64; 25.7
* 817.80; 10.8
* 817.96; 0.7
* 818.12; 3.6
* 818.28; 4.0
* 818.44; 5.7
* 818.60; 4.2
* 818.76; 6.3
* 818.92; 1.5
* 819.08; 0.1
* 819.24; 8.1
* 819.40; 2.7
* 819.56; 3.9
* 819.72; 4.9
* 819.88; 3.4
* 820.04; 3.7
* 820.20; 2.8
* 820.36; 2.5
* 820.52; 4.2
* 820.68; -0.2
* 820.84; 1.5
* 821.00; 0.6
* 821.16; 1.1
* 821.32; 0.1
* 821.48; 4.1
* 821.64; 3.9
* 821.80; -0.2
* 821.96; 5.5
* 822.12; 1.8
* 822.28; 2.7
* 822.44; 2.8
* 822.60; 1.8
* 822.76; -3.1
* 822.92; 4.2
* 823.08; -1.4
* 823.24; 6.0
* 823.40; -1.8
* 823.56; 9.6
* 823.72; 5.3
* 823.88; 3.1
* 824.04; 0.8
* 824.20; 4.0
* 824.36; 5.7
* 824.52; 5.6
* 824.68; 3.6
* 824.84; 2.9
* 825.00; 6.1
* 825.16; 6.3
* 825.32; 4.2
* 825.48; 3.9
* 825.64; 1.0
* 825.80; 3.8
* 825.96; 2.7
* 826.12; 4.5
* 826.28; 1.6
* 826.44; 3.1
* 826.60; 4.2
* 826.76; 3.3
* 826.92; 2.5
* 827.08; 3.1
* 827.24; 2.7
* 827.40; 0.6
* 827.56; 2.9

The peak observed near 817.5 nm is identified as [O III]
